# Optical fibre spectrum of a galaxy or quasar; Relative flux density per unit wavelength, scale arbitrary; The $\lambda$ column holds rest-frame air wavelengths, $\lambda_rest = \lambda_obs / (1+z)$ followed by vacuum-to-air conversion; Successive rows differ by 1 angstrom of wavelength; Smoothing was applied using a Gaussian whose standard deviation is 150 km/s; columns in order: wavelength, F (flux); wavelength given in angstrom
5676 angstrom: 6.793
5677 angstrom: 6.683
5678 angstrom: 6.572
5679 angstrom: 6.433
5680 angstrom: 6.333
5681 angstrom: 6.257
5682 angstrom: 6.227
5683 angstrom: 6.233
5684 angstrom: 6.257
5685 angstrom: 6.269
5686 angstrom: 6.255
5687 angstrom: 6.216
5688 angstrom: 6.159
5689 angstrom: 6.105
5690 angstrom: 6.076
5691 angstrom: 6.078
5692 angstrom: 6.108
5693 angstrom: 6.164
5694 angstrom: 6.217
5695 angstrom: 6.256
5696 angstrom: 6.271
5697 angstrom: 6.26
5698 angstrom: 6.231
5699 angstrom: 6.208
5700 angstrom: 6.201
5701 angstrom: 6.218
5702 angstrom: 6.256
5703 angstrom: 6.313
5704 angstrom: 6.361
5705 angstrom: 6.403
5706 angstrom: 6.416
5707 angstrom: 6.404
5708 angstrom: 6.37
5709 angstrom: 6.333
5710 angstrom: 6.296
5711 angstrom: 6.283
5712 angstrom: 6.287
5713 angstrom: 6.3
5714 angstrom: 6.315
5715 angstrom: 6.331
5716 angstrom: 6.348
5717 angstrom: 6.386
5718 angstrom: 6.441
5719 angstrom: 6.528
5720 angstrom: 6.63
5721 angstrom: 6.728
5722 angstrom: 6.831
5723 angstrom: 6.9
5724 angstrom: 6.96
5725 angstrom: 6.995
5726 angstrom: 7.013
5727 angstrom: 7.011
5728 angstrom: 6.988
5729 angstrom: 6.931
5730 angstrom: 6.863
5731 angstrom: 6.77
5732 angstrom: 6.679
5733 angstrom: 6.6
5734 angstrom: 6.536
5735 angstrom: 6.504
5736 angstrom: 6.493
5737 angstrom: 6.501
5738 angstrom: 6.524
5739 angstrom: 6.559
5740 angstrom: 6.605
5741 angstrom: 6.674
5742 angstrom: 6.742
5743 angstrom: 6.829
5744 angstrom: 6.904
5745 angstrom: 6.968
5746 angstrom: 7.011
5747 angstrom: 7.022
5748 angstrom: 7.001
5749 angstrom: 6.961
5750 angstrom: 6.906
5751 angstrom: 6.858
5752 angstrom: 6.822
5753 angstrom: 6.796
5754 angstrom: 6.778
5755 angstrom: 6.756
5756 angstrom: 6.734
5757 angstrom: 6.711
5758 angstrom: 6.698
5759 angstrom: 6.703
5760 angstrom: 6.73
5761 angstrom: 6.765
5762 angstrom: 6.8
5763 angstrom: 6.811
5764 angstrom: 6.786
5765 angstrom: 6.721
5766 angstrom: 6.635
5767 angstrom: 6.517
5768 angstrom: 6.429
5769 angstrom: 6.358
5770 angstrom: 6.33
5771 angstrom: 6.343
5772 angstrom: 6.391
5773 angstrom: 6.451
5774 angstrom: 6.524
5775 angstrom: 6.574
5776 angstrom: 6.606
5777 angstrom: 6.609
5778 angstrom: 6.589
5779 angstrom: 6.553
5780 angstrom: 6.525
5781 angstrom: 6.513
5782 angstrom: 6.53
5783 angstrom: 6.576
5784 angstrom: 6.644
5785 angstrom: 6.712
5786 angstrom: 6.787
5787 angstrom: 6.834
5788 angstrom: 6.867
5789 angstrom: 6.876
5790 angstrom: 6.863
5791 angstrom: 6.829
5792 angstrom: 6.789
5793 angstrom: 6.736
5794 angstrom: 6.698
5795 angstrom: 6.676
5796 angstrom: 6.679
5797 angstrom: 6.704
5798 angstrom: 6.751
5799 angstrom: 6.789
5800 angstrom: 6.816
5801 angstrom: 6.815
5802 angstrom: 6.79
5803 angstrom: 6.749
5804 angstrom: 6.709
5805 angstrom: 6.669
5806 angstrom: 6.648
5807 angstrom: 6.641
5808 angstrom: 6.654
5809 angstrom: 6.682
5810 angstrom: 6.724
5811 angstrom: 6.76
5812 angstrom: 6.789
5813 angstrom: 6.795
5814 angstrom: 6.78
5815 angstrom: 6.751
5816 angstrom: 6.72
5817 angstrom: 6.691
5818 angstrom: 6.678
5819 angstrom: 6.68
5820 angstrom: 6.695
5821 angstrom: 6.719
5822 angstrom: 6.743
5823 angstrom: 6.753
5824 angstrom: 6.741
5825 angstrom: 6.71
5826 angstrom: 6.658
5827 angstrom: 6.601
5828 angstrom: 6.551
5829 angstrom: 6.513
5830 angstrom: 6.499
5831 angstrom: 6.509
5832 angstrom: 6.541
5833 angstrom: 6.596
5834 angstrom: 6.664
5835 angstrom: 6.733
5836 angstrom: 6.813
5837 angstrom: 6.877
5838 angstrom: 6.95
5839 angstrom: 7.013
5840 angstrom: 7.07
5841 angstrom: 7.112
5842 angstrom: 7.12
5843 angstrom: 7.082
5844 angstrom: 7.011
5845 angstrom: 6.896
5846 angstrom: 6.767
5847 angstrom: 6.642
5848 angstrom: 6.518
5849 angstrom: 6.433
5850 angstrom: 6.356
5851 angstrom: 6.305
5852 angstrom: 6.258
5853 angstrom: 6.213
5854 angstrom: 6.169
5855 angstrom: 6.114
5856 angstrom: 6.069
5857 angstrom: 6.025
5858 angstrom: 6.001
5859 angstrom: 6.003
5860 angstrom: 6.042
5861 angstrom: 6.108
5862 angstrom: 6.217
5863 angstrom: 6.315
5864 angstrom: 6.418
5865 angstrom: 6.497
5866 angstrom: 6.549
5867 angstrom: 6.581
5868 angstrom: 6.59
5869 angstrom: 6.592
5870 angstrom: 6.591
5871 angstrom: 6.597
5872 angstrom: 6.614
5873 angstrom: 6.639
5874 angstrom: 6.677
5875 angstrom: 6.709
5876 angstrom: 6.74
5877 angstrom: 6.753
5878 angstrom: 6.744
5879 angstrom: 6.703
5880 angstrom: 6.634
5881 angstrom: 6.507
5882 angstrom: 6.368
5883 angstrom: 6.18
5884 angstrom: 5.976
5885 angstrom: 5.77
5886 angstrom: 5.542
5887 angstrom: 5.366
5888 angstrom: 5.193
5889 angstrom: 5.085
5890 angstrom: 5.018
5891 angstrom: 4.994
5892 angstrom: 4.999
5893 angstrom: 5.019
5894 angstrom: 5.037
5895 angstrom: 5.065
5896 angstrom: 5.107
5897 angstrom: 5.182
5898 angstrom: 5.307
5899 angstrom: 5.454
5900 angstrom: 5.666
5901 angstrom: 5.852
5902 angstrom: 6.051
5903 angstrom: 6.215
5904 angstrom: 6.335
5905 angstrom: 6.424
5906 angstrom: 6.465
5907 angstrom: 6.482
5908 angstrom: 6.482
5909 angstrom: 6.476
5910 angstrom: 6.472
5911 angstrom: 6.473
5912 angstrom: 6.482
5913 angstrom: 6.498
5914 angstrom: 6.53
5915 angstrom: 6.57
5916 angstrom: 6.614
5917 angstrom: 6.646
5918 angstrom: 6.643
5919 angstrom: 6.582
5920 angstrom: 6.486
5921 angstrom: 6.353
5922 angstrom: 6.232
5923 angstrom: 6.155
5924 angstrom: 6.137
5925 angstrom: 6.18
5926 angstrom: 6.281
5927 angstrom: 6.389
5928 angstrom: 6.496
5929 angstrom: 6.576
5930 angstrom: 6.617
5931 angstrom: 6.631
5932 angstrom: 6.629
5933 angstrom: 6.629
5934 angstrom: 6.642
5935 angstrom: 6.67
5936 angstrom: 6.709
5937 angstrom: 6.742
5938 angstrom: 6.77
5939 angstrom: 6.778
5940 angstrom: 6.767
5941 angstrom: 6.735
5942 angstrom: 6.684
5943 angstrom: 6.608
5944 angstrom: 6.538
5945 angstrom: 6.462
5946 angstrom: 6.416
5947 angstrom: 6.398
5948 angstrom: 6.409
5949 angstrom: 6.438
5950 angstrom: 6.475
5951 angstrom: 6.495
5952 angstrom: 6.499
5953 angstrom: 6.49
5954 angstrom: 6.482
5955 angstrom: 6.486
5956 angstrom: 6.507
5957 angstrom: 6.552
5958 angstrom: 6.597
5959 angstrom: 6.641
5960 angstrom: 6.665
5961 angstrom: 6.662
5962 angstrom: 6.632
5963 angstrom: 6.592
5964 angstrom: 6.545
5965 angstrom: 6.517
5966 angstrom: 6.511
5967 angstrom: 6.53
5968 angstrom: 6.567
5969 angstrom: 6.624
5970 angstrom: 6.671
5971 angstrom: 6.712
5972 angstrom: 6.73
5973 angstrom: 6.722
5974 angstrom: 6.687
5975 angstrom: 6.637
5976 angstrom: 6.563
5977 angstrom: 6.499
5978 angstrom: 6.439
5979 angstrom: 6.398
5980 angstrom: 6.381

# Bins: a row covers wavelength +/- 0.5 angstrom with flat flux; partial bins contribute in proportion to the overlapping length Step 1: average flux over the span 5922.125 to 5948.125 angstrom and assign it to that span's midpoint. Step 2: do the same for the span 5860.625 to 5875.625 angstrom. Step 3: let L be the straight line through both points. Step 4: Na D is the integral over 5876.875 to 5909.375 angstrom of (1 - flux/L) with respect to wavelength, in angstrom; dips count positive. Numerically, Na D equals 3.5 angstrom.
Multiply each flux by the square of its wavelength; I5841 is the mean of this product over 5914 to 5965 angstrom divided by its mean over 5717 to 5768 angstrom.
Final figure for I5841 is 1.0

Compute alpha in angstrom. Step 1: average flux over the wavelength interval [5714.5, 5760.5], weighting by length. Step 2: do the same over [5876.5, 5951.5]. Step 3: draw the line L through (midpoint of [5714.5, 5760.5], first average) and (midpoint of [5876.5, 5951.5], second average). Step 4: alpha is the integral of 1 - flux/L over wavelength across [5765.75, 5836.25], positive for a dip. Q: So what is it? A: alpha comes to -1.1 angstrom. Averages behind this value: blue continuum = 6.74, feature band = 6.66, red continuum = 6.22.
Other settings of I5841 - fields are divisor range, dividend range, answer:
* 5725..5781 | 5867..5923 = 0.96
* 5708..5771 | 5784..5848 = 1.04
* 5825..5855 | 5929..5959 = 1.02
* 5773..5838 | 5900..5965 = 1.01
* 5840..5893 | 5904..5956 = 1.06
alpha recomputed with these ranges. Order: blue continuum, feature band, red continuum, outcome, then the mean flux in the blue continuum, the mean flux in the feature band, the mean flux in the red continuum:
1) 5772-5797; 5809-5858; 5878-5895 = -3.7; 6.66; 6.65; 5.66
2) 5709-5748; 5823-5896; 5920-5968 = 2.8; 6.67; 6.34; 6.53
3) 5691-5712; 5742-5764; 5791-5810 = -1.1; 6.27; 6.83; 6.72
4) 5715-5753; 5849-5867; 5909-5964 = 1.1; 6.75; 6.23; 6.53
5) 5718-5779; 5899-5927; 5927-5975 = 1.1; 6.71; 6.35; 6.59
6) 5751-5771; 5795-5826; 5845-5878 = -0.8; 6.67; 6.73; 6.42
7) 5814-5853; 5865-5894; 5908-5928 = 1.9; 6.7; 6.12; 6.43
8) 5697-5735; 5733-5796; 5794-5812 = -0.5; 6.53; 6.69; 6.72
